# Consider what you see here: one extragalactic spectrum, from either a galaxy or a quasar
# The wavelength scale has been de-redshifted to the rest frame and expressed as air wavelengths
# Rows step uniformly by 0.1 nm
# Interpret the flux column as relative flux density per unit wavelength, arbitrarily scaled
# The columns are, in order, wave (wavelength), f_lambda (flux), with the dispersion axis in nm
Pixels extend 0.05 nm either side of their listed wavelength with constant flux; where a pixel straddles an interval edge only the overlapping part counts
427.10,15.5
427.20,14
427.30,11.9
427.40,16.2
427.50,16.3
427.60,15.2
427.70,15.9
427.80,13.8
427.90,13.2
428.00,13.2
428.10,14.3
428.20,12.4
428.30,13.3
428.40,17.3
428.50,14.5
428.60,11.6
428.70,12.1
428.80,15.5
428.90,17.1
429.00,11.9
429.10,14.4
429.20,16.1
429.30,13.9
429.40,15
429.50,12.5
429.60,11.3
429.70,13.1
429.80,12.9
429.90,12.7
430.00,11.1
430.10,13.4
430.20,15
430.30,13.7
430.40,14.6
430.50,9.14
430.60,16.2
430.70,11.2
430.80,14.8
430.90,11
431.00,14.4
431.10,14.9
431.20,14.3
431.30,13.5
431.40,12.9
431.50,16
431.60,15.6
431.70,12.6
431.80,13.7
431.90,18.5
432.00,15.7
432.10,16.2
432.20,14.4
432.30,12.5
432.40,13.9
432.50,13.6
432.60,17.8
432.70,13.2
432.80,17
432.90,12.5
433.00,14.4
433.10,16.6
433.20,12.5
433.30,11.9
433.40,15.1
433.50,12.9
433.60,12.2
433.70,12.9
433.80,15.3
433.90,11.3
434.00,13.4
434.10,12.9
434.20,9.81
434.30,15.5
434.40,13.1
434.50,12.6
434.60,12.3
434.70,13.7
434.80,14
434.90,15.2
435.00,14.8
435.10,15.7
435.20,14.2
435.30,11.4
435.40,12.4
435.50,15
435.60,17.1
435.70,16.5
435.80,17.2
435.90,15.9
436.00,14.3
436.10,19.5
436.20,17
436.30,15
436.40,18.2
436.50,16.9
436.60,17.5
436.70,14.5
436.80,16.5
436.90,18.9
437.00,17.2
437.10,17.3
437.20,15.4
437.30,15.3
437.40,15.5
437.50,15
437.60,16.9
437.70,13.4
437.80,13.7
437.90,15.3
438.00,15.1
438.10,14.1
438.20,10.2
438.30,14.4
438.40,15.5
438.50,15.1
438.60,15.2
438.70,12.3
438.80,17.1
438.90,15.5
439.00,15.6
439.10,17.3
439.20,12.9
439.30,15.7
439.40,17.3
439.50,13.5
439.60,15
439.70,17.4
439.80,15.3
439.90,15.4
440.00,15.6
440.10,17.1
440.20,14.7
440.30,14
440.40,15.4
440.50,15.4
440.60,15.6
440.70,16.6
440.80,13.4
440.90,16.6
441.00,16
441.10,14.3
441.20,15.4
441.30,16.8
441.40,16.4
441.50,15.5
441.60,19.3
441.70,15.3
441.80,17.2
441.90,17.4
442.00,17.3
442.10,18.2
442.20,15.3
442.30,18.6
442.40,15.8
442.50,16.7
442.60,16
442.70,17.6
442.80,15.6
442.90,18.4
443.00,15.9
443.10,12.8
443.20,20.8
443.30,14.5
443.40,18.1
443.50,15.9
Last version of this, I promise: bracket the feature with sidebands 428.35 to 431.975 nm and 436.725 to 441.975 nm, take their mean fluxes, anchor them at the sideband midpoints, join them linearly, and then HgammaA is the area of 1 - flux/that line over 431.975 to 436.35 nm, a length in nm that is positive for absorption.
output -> 0.08 nm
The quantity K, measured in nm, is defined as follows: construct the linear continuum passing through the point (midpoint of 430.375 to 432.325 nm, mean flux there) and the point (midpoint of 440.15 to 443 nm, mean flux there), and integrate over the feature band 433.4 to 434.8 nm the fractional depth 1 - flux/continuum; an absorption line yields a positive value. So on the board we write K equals 0.16 nm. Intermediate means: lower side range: 14.1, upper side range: 16.2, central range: 13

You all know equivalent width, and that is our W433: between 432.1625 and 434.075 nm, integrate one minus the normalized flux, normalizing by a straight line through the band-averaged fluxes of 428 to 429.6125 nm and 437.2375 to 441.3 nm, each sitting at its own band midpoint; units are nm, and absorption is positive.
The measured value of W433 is 0.08 nm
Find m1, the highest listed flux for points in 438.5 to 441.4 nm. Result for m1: 17.4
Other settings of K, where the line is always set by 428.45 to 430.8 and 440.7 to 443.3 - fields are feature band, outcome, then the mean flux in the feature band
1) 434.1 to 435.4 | 0.110 nm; 13.5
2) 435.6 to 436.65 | -0.124 nm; 16.8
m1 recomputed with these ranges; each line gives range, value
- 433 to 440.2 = 19.5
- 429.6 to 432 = 18.5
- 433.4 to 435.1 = 15.7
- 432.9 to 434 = 16.6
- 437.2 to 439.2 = 17.3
